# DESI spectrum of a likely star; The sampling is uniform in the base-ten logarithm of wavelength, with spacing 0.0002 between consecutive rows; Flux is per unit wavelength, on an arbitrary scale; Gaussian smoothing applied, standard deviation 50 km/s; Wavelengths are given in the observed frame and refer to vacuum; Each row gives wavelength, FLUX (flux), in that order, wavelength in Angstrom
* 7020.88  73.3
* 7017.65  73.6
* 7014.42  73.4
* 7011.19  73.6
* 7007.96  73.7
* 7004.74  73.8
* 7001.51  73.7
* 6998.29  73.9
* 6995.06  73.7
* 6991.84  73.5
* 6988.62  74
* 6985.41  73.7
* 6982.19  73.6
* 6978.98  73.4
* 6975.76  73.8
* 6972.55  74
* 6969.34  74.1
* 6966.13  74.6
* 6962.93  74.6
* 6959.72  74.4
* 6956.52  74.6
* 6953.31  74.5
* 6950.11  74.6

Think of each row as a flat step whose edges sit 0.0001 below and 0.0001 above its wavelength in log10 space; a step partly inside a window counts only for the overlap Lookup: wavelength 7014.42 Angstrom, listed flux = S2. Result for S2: 73.4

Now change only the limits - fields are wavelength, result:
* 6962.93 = 74.6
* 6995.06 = 73.7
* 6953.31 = 74.5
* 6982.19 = 73.6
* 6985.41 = 73.7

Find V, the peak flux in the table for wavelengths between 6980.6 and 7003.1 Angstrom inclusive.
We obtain 74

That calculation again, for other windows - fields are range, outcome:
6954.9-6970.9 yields 74.6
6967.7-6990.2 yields 74.1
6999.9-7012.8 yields 73.8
